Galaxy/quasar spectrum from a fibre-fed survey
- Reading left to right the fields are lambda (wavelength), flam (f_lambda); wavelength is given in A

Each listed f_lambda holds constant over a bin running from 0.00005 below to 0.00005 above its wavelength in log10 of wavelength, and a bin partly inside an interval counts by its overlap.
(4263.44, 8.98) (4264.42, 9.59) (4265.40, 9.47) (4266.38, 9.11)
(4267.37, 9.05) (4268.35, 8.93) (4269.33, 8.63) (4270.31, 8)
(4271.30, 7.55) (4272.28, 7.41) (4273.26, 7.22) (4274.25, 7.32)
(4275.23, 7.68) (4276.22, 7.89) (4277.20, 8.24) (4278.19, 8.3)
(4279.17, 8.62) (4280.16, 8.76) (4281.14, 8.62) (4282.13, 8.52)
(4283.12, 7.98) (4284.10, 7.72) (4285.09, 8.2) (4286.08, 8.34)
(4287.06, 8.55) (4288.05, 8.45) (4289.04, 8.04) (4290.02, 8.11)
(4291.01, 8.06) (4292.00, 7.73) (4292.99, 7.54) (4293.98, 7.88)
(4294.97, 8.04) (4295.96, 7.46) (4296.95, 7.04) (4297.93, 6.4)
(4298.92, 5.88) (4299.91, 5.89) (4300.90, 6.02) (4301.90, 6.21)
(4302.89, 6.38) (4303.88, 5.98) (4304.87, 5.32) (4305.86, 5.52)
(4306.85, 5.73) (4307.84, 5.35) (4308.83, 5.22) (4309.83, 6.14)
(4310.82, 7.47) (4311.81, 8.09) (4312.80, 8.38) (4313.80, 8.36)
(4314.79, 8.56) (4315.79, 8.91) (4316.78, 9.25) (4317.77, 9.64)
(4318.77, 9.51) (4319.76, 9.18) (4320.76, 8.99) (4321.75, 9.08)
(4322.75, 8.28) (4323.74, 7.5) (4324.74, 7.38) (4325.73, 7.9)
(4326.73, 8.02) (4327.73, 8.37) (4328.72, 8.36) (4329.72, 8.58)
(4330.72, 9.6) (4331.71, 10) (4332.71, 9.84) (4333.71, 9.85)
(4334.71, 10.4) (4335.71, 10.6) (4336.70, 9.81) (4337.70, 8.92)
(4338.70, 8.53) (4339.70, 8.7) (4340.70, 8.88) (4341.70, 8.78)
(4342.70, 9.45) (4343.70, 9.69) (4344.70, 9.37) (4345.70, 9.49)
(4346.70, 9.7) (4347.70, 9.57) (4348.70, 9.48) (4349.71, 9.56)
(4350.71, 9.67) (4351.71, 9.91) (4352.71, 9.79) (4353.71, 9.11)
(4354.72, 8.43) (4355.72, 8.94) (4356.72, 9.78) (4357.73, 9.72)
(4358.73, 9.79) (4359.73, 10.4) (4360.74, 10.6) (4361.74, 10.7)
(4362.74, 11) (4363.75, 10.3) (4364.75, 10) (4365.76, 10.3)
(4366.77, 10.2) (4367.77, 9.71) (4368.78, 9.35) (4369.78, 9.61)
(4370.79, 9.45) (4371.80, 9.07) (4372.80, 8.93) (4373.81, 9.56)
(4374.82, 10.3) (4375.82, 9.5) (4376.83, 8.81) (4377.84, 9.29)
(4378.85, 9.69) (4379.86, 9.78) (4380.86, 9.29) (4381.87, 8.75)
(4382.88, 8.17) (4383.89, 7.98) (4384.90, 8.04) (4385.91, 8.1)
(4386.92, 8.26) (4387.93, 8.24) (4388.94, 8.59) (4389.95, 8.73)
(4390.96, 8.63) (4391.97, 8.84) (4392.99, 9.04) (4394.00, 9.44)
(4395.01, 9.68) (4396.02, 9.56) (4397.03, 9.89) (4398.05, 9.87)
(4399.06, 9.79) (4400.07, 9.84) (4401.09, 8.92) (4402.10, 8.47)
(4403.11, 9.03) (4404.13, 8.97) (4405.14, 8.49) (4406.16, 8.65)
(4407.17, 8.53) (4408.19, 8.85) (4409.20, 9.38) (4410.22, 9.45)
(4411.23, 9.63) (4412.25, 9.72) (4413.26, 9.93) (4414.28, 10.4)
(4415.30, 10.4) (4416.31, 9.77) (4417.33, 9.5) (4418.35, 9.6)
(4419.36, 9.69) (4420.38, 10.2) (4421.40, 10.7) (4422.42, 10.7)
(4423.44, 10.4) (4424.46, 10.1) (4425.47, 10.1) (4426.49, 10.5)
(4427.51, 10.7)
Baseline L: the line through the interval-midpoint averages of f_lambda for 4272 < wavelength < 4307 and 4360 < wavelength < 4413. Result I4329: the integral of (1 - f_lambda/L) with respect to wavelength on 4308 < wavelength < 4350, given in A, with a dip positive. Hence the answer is -3.13 A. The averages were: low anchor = 7.43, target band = 8.81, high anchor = 9.29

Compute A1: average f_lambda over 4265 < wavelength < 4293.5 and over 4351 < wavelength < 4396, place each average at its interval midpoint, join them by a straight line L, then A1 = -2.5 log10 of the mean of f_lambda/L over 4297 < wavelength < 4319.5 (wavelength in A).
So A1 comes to 0.21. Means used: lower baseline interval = 8.2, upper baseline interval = 9.36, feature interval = 7.04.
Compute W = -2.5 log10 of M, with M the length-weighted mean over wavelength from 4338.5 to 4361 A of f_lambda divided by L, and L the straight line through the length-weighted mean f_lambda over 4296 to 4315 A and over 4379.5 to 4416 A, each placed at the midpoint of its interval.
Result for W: -0.21 mag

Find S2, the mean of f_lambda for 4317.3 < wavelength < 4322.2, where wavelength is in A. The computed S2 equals 9.28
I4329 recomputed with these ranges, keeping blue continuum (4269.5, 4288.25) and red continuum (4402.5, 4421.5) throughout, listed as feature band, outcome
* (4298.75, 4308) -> 2.8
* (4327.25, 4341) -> -1.1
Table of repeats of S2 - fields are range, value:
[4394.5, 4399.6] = 9.77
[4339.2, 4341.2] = 8.78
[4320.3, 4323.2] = 8.79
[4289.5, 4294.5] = 7.87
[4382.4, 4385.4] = 8.06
